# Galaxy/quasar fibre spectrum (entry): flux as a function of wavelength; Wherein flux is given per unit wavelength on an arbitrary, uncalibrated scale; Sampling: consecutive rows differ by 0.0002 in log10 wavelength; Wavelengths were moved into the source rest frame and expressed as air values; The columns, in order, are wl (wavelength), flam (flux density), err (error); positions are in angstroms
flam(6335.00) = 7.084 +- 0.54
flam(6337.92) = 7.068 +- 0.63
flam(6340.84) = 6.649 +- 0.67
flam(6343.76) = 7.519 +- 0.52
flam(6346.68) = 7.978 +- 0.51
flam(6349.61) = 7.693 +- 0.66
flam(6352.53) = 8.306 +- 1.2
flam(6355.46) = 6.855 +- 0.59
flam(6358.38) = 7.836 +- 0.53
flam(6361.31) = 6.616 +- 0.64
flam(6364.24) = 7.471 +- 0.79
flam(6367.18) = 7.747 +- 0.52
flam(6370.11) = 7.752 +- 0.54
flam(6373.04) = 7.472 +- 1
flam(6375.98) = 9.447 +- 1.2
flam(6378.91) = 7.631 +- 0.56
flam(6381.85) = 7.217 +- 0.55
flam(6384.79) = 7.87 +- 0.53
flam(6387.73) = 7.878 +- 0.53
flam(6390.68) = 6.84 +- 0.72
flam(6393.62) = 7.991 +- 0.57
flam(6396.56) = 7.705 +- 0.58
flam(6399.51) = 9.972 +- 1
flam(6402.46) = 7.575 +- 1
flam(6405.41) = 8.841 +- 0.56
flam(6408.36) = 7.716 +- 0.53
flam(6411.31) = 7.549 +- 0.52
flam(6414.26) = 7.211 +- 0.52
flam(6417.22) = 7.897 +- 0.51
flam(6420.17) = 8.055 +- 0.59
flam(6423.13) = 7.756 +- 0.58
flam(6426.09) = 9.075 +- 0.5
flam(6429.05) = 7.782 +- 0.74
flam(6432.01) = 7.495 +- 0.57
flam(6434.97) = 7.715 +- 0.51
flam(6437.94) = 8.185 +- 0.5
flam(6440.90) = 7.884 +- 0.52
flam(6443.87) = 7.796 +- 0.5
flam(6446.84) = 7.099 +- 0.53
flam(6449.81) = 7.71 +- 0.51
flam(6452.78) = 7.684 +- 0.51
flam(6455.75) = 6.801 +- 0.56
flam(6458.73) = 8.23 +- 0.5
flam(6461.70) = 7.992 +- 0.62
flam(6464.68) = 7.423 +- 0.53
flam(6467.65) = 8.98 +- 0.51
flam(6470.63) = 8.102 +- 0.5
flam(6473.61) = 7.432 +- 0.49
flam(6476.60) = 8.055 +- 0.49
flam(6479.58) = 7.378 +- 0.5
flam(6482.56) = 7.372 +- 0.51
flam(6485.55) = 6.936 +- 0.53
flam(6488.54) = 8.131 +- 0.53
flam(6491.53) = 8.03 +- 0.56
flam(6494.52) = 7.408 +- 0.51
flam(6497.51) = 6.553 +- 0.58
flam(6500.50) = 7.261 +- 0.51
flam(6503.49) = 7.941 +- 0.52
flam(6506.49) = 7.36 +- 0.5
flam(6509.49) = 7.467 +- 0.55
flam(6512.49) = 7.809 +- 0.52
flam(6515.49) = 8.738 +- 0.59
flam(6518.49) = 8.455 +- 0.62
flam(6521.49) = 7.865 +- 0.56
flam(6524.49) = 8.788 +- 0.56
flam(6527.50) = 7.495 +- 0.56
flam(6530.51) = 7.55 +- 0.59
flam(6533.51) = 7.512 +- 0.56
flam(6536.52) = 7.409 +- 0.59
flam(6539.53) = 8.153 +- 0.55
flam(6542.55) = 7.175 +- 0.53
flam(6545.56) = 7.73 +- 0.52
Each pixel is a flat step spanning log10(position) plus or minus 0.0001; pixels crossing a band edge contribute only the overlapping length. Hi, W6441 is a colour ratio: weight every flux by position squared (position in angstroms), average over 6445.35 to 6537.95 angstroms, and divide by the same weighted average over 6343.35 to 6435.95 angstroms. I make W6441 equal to 1.02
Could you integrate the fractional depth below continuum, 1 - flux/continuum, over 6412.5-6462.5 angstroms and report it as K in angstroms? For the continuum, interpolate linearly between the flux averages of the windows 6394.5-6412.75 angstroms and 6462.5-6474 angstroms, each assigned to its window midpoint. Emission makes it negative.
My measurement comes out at 2.1 angstroms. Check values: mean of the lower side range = 8.22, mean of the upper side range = 8.04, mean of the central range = 7.78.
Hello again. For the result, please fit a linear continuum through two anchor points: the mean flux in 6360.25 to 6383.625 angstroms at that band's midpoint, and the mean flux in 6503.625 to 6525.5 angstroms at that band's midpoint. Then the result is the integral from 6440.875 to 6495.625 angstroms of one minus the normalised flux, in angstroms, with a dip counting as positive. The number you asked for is 1.55 angstroms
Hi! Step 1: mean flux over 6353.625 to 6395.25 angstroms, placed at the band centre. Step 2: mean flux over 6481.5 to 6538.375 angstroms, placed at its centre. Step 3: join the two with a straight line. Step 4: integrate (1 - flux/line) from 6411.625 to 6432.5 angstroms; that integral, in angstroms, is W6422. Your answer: -0.68 angstroms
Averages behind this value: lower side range 7.62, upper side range 7.69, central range 7.9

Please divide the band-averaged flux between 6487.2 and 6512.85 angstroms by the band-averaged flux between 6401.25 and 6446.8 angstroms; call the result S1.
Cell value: 1.0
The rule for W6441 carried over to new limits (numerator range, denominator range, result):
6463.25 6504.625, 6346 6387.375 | 1.03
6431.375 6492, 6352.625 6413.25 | 1.01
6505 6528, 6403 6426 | 1.04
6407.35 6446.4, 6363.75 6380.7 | 1.00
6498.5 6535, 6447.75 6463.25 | 1.04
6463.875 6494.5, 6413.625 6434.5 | 1.00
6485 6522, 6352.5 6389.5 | 1.05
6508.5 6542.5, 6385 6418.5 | 1.04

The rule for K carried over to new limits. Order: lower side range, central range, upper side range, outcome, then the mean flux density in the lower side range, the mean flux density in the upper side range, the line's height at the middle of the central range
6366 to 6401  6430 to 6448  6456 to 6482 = 0.45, 7.96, 7.87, 7.91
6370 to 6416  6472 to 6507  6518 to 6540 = 1.73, 7.92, 7.87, 7.88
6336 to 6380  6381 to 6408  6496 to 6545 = -1.31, 7.6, 7.72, 7.63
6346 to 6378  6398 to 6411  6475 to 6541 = -1.19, 7.74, 7.71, 7.73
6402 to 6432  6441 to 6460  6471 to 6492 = 0.50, 7.94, 7.62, 7.77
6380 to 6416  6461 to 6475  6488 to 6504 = -0.71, 7.86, 7.5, 7.6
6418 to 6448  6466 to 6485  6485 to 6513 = -0.49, 7.89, 7.5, 7.64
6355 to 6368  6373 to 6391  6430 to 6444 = -0.96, 7.32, 7.82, 7.45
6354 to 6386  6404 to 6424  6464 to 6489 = -0.47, 7.63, 7.75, 7.68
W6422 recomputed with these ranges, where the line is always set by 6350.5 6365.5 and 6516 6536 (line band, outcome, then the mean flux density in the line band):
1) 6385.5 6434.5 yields -2.3 angstroms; 7.95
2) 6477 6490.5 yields 0.5 angstroms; 7.52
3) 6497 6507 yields 0.7 angstroms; 7.34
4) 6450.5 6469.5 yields -0.2 angstroms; 7.85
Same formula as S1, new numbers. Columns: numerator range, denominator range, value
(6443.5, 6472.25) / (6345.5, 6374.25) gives 1.03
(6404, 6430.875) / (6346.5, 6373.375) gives 1.06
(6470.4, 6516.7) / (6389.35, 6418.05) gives 0.96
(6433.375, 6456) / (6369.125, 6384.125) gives 0.97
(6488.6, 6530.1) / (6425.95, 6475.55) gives 1.00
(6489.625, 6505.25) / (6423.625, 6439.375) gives 0.93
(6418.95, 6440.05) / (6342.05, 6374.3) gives 1.06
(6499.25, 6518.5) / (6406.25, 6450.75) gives 1.00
